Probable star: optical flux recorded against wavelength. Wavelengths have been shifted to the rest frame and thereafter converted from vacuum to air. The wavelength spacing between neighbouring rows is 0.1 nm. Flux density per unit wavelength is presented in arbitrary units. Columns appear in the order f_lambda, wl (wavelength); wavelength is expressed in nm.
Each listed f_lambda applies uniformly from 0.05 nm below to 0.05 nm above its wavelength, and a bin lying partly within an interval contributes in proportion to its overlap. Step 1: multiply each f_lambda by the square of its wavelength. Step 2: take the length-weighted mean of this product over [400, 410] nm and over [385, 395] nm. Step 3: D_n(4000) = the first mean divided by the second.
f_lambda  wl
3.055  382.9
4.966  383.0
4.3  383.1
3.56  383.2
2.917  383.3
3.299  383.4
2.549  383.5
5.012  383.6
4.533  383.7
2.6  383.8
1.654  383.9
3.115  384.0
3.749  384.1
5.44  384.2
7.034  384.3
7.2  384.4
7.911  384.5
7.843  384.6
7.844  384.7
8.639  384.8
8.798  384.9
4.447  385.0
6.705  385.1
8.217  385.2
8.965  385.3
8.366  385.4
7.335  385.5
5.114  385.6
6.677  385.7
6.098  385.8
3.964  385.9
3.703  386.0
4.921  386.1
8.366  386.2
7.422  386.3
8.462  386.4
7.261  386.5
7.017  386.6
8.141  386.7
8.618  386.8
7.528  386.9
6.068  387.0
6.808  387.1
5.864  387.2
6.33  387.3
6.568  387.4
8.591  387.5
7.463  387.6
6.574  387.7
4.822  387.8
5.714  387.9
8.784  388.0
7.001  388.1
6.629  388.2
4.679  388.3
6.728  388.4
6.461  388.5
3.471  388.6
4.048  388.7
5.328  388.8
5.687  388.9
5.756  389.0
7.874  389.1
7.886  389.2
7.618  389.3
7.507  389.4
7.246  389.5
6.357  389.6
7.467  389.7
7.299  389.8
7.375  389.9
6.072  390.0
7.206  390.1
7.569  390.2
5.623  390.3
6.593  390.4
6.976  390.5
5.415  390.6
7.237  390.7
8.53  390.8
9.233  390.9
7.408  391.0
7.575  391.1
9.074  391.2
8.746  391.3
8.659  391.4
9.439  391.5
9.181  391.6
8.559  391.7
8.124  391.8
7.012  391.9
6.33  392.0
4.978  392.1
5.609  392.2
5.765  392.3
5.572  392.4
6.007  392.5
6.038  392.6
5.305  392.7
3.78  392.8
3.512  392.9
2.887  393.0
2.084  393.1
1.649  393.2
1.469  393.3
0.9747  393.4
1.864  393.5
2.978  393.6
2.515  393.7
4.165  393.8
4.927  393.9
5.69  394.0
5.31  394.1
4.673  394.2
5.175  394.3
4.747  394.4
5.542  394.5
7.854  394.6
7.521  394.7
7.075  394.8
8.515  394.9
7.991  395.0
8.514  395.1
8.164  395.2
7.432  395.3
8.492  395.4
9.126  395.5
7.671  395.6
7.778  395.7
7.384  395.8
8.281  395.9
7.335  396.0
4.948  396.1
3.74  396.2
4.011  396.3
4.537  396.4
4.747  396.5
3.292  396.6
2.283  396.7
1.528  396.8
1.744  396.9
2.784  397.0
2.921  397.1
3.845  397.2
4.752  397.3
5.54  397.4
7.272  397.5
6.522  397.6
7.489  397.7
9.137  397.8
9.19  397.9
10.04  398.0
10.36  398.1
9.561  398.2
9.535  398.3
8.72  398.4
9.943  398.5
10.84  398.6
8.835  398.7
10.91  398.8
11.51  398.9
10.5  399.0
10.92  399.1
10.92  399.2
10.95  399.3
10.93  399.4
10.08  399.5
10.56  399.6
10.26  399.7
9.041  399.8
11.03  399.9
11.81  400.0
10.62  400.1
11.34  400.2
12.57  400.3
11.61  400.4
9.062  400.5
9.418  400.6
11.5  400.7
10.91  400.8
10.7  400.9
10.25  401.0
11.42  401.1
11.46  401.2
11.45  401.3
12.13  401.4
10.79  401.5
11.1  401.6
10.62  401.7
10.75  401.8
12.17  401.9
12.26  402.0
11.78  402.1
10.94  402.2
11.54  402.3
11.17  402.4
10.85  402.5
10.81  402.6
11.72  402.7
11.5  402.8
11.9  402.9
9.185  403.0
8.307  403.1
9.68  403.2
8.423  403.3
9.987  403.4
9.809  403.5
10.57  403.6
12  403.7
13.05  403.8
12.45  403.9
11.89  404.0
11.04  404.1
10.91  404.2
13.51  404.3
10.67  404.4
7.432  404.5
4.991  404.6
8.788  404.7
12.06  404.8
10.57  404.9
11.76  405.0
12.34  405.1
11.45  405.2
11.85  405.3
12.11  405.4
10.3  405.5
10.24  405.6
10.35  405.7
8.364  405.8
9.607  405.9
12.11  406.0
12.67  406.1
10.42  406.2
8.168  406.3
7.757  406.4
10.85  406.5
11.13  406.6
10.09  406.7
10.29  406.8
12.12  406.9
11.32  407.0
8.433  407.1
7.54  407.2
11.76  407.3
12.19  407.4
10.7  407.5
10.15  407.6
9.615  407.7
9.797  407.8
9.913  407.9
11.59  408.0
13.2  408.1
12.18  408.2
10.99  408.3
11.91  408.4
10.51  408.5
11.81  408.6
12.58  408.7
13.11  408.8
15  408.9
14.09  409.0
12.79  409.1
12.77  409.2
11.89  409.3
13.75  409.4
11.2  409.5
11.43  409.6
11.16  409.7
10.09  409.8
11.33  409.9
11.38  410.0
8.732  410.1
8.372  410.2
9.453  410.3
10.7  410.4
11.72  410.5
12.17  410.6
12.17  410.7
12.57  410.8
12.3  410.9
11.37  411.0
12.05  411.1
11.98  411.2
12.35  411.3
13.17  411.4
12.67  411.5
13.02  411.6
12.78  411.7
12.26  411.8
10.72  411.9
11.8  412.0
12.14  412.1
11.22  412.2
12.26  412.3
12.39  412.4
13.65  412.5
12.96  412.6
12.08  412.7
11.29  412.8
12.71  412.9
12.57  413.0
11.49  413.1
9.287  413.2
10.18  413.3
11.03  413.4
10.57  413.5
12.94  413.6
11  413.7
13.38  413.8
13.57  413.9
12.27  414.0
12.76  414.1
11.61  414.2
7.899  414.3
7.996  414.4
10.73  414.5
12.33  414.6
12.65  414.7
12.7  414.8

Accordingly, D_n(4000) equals 1.89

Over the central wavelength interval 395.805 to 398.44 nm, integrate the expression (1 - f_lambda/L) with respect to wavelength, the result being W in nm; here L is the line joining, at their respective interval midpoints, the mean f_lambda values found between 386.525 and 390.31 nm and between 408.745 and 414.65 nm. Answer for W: 0.822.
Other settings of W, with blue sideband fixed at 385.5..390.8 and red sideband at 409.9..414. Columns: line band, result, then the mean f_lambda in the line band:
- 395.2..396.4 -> 0.20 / 6.88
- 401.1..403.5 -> -0.30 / 10.9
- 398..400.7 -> -0.43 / 10.5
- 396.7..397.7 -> 0.51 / 4.18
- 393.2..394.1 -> 0.54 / 3.12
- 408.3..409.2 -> -0.13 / 12.6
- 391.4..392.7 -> 0.09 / 6.89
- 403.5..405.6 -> -0.16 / 10.9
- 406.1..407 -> 0.02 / 10.3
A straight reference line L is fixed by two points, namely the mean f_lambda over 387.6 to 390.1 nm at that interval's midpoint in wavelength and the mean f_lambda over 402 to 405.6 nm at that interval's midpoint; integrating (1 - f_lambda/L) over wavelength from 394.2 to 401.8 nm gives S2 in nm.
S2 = 0.69 nm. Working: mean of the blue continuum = 6.47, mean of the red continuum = 10.8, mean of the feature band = 8.38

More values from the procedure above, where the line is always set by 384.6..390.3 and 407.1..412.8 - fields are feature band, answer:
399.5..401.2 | -0.21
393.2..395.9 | 0.81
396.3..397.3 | 0.64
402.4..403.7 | -0.02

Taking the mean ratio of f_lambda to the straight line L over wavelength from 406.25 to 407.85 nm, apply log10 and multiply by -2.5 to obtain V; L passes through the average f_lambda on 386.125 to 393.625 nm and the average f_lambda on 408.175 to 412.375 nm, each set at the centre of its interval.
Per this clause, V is 0.09 mag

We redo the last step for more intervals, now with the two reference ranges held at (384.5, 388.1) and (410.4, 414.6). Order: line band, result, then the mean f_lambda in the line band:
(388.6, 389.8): 0.158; 6.51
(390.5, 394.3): 0.385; 5.64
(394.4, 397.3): 0.430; 5.86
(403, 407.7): 0.004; 10.5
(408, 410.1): -0.082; 12.1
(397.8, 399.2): -0.093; 10.1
